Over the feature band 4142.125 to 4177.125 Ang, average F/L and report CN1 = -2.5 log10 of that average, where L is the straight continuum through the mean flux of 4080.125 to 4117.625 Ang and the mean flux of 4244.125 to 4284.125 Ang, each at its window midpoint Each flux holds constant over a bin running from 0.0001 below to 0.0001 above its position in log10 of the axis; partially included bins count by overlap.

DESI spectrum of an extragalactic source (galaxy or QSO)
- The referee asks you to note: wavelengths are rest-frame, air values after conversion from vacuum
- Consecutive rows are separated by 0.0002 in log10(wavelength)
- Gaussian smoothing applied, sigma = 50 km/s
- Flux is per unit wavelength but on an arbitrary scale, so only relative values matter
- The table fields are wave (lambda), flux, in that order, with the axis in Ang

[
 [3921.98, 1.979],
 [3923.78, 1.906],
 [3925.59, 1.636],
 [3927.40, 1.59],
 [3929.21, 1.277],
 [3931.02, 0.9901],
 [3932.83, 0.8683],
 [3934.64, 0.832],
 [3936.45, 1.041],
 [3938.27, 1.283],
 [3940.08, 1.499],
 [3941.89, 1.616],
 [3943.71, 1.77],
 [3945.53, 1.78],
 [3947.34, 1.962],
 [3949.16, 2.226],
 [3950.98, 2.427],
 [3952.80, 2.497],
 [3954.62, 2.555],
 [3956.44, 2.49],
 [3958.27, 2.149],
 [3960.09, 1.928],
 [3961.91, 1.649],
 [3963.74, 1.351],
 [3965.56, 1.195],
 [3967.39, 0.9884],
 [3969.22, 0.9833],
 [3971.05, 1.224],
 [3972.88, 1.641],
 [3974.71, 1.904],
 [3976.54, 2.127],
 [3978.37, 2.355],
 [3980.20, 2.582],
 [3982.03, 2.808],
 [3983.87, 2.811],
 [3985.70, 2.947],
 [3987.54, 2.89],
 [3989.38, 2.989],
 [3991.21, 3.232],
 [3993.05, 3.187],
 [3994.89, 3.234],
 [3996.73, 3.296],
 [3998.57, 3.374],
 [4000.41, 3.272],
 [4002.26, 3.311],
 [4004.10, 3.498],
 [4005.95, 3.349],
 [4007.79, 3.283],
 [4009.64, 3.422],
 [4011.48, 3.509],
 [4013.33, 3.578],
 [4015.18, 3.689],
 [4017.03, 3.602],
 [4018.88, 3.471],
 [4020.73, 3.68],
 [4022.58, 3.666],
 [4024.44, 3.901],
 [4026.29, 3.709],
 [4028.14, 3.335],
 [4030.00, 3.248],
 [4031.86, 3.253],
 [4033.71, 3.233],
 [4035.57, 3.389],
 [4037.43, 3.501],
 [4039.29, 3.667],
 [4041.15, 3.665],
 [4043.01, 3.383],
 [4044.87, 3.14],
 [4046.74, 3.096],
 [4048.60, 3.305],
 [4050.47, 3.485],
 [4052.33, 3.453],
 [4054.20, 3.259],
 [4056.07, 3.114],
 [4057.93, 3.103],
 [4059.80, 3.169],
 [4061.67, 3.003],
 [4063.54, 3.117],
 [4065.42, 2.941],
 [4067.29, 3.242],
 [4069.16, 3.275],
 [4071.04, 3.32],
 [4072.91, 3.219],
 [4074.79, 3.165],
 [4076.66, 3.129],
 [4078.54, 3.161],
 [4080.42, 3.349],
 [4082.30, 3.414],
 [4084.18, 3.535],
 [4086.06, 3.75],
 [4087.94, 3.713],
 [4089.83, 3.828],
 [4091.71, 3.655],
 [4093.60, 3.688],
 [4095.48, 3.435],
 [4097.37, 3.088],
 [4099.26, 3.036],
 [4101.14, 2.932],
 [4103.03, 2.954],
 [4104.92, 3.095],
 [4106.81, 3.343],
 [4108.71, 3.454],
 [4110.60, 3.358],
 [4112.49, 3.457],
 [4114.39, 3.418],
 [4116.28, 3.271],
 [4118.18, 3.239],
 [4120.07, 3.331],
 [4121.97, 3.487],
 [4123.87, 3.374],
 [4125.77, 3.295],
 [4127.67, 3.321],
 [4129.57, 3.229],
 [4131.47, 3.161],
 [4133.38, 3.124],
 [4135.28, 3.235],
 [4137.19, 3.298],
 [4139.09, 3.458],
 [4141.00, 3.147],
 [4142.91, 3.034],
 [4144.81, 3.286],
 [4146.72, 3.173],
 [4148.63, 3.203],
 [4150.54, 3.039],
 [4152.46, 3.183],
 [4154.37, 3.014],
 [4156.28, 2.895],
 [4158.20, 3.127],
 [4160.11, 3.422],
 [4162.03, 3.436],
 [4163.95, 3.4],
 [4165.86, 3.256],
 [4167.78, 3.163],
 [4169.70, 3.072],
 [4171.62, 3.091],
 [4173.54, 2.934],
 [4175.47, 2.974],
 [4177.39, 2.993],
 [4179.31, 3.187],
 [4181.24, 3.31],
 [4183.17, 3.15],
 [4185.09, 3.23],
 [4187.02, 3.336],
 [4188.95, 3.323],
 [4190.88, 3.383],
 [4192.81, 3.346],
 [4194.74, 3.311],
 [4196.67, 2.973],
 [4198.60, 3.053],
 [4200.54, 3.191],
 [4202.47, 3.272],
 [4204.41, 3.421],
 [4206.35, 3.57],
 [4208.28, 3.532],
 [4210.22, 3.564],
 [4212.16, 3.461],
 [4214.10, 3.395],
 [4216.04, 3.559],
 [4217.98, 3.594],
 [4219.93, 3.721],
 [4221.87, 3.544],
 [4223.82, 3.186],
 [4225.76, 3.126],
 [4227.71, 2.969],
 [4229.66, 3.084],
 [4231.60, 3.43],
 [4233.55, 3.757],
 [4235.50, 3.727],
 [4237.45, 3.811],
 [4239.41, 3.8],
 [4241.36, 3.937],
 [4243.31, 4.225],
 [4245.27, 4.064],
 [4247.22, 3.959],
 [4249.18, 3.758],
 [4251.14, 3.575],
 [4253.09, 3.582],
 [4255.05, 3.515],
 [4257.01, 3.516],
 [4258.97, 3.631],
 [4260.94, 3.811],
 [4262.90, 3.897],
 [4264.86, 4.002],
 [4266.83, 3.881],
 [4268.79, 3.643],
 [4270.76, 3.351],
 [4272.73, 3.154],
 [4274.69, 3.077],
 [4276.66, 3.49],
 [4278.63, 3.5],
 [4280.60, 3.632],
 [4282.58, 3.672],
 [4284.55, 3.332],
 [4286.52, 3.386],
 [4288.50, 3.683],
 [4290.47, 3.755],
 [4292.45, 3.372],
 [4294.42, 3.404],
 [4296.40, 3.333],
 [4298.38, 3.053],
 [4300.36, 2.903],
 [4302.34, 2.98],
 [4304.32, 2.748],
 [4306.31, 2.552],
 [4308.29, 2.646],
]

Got 0.108 mag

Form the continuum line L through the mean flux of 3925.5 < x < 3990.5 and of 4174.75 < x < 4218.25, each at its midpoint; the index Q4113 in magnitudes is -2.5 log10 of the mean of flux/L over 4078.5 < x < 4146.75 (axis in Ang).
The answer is -0.19 mag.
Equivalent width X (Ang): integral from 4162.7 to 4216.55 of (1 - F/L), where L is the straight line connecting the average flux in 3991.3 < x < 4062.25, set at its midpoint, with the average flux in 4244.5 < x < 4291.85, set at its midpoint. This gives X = 4.2 Ang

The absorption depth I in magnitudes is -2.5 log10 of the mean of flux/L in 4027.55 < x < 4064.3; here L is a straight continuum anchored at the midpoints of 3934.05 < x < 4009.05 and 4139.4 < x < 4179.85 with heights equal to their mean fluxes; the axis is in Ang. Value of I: -0.24 mag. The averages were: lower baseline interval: 2.3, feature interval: 3.3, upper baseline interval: 3.15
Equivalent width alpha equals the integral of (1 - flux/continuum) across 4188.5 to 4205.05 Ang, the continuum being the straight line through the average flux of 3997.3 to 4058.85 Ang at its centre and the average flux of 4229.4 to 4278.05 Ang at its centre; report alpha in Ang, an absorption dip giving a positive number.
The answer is 1.7 Ang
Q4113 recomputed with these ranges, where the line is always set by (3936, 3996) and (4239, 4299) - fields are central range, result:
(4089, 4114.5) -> -0.20 mag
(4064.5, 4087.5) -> -0.23 mag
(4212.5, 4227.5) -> -0.02 mag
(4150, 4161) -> -0.02 mag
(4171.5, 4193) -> 0.00 mag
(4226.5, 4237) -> 0.01 mag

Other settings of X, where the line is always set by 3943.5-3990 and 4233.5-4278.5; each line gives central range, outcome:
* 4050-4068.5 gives -4.2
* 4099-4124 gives -3.3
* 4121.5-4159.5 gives -1.9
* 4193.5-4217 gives 0.4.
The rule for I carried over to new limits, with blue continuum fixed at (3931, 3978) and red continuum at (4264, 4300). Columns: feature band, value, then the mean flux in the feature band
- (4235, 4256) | -0.168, 3.82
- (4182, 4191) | -0.114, 3.28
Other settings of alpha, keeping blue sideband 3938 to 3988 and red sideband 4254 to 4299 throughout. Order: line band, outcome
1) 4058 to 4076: -4.74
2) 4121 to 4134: -2.29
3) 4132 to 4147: -1.91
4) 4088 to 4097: -3.42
